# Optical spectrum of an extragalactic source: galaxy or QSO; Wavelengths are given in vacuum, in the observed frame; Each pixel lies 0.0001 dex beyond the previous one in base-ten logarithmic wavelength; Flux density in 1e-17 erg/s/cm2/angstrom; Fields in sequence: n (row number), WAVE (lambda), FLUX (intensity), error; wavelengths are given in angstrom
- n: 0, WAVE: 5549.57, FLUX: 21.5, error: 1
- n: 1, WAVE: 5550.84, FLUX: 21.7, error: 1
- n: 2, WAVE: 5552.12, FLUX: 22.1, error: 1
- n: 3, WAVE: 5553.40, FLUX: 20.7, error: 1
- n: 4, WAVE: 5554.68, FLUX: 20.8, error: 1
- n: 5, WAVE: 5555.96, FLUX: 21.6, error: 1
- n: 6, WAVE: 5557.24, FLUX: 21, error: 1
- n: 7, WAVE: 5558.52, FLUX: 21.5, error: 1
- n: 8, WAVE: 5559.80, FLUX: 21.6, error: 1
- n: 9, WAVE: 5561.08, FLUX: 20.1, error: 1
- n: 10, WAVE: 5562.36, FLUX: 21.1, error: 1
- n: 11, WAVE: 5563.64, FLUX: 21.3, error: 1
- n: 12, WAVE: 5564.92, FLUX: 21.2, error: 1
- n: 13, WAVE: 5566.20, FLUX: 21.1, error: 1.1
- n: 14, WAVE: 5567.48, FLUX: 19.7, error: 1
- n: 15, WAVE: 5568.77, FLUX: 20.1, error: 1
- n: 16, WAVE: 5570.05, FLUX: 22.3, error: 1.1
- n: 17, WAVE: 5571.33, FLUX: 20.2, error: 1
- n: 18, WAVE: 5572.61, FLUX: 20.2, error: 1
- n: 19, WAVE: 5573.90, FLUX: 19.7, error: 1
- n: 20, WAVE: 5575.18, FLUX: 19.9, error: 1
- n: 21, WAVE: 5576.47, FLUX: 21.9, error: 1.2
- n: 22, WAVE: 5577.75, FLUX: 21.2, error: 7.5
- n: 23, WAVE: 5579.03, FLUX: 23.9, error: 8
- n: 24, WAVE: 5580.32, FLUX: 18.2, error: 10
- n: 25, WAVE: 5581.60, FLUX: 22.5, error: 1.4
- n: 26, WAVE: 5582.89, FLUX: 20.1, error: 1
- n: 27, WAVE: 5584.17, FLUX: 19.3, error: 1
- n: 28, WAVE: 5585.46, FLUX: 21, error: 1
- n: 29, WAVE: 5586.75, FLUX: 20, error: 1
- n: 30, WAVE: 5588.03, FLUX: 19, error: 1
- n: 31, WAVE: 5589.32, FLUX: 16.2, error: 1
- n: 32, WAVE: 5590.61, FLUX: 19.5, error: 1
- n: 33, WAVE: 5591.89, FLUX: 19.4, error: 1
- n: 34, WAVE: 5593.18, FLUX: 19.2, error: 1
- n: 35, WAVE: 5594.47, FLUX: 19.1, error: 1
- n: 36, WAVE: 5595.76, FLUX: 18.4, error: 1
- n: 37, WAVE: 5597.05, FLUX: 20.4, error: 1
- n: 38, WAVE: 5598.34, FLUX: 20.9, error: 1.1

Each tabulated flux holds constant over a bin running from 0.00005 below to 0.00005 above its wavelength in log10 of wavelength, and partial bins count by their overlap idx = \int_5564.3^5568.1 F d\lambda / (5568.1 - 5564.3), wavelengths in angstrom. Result 20.7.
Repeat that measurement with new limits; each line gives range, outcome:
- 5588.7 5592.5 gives 18.4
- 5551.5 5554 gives 21.4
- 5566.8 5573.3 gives 20.5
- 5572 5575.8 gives 19.9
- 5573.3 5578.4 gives 20.7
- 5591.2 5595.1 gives 19.3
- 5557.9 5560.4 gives 21.5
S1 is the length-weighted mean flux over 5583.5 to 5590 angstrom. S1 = 19.1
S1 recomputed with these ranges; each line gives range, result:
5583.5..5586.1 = 20.2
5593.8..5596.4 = 18.7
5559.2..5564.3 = 21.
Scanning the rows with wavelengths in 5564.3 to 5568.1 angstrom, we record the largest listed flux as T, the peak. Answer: 21.2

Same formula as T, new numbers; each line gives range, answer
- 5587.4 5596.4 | 19.5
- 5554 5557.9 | 21.6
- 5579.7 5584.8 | 22.5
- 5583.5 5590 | 21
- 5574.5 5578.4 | 21.9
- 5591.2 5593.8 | 19.4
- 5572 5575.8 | 20.2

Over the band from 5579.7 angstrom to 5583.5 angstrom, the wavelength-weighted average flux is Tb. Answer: 20.3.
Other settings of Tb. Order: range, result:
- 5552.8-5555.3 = 20.7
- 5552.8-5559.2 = 21.1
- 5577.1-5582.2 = 21.5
